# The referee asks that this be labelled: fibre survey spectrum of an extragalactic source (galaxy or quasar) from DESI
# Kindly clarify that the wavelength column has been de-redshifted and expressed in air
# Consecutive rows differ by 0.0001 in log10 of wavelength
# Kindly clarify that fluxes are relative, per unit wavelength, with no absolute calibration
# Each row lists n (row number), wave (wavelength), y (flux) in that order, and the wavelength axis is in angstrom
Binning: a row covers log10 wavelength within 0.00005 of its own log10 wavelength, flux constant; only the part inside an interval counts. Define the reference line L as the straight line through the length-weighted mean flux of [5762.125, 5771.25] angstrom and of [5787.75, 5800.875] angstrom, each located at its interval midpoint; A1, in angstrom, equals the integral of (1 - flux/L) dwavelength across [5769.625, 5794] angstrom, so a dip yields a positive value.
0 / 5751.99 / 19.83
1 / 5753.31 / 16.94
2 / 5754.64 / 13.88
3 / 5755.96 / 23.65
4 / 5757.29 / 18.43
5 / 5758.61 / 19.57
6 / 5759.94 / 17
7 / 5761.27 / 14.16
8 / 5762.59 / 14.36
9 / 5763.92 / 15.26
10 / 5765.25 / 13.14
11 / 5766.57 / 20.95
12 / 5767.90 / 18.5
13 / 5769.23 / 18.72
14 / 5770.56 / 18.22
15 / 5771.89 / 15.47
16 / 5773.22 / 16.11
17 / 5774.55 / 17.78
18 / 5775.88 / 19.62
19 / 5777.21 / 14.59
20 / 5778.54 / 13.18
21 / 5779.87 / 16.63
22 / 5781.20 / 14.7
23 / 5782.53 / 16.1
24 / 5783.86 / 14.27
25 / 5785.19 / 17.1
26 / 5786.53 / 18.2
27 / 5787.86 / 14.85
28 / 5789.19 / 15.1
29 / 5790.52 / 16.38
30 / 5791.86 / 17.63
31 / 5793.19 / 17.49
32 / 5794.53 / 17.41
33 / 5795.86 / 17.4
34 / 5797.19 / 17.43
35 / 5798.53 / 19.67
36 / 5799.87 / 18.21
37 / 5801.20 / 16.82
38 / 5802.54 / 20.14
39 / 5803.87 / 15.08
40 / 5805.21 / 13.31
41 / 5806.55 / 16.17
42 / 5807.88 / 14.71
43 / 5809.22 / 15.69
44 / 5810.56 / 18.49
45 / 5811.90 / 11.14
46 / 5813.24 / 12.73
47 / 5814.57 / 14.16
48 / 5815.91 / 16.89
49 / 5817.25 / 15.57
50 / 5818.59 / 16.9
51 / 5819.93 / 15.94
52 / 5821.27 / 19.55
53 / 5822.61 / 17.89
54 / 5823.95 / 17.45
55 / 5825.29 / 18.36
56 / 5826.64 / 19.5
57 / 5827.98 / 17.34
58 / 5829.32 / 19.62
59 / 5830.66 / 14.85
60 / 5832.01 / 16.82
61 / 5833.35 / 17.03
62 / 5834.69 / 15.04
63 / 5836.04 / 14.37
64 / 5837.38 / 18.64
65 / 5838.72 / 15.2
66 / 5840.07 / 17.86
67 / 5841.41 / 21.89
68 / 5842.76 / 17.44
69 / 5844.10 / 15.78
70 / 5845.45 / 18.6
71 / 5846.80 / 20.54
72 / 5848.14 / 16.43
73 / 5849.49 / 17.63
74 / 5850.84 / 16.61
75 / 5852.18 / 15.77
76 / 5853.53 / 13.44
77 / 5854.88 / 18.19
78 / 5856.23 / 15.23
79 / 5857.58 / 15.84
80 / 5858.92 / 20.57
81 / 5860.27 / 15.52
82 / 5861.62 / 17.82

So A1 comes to 1.18 angstrom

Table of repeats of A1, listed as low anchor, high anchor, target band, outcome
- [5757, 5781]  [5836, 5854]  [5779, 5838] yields 1.6 angstrom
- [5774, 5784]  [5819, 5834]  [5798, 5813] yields 0.6 angstrom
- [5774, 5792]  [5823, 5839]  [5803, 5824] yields 1.3 angstrom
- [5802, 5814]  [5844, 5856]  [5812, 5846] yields -1.7 angstrom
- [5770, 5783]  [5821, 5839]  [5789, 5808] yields -0.4 angstrom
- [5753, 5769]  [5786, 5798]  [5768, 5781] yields 0.3 angstrom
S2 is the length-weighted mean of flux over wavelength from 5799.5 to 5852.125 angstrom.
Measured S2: 16.8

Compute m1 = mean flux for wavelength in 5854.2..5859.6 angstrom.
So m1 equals 17.5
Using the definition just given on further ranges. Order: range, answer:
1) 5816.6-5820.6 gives 16.1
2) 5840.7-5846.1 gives 18.4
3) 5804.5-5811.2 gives 15.6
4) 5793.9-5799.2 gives 18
